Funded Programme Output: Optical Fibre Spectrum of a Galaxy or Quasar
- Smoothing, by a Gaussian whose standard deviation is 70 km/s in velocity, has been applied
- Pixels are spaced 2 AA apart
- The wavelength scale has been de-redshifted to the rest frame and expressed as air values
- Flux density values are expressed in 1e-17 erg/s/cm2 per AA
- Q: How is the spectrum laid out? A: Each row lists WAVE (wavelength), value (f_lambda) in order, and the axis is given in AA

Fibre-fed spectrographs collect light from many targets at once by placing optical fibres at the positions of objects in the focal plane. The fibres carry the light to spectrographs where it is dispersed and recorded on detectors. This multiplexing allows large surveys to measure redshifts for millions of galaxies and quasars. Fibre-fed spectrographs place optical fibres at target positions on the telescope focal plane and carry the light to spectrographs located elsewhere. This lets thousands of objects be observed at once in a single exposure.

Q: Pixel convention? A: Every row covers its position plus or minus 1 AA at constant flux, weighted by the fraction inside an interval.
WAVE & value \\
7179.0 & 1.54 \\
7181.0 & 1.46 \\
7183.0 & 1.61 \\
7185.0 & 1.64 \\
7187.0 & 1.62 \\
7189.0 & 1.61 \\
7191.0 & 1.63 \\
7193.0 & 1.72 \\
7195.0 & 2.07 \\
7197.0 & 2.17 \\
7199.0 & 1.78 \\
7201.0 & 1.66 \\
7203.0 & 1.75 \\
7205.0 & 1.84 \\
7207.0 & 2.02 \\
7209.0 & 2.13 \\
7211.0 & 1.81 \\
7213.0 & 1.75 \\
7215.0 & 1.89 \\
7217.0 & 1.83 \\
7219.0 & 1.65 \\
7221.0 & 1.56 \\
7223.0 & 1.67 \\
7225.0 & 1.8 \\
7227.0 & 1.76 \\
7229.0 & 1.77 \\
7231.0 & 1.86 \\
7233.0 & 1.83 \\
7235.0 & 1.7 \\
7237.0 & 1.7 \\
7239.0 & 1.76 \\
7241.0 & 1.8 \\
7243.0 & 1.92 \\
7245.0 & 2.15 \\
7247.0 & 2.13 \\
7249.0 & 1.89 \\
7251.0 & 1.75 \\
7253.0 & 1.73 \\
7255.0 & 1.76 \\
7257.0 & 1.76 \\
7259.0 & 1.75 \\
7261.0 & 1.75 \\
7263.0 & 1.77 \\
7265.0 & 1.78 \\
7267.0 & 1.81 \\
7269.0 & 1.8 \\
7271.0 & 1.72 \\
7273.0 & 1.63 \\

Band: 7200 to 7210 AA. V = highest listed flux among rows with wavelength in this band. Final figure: 2.13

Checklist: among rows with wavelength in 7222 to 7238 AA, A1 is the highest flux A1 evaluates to 1.86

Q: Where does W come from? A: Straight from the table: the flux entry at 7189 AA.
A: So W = 1.61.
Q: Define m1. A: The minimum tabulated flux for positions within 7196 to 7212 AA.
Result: 1.66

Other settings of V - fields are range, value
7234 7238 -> 1.7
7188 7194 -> 1.72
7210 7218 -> 1.89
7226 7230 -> 1.77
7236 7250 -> 2.15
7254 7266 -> 1.78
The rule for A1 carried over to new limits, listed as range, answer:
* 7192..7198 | 2.17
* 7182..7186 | 1.64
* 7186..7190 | 1.62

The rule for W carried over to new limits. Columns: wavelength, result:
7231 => 1.86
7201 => 1.66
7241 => 1.8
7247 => 2.13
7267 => 1.81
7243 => 1.92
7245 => 2.15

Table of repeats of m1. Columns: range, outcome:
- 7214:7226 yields 1.56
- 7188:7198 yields 1.61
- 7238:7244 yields 1.76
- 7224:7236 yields 1.7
